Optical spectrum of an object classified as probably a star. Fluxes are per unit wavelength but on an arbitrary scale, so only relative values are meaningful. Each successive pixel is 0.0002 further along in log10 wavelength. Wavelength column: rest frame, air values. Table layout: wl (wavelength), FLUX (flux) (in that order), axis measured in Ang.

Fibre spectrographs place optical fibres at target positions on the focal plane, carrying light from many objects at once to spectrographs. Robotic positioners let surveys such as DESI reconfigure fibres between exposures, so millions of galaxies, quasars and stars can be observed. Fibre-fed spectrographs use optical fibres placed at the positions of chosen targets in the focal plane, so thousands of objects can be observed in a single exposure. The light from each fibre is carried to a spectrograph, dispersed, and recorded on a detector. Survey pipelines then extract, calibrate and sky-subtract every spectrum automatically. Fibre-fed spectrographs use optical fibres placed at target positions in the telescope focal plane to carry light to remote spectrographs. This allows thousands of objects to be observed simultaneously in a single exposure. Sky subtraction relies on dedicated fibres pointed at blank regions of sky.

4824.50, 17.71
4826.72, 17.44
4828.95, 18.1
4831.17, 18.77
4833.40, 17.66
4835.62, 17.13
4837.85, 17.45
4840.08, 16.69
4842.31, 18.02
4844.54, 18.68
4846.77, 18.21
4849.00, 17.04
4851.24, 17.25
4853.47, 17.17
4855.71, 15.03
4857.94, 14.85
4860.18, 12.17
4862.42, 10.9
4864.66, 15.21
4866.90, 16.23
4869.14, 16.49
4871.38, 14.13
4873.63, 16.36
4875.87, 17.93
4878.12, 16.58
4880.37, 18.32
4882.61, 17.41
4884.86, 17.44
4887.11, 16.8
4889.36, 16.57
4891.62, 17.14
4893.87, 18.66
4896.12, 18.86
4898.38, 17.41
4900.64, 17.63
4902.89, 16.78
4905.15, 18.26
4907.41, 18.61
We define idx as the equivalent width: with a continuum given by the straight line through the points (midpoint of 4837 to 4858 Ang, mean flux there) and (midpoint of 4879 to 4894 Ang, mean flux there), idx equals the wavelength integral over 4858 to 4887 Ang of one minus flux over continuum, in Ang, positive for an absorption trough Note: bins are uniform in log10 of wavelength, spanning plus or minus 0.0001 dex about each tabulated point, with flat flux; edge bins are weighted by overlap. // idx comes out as 2.6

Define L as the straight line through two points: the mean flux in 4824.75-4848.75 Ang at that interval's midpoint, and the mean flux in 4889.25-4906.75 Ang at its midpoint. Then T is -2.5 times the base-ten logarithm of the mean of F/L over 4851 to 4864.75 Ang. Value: 0.22 mag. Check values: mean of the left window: 17.8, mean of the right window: 17.7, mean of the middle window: 14.4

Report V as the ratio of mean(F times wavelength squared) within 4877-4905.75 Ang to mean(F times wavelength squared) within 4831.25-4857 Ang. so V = 1.03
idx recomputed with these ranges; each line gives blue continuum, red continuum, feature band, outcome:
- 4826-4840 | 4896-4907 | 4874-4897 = 0.3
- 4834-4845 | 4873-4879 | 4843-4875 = 2.8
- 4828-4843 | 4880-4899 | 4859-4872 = 2.5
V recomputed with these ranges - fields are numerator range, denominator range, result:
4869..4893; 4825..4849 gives 0.97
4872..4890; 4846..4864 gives 1.13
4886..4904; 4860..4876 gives 1.19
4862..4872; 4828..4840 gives 0.85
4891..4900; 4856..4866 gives 1.36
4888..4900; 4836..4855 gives 1.03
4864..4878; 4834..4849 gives 0.92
